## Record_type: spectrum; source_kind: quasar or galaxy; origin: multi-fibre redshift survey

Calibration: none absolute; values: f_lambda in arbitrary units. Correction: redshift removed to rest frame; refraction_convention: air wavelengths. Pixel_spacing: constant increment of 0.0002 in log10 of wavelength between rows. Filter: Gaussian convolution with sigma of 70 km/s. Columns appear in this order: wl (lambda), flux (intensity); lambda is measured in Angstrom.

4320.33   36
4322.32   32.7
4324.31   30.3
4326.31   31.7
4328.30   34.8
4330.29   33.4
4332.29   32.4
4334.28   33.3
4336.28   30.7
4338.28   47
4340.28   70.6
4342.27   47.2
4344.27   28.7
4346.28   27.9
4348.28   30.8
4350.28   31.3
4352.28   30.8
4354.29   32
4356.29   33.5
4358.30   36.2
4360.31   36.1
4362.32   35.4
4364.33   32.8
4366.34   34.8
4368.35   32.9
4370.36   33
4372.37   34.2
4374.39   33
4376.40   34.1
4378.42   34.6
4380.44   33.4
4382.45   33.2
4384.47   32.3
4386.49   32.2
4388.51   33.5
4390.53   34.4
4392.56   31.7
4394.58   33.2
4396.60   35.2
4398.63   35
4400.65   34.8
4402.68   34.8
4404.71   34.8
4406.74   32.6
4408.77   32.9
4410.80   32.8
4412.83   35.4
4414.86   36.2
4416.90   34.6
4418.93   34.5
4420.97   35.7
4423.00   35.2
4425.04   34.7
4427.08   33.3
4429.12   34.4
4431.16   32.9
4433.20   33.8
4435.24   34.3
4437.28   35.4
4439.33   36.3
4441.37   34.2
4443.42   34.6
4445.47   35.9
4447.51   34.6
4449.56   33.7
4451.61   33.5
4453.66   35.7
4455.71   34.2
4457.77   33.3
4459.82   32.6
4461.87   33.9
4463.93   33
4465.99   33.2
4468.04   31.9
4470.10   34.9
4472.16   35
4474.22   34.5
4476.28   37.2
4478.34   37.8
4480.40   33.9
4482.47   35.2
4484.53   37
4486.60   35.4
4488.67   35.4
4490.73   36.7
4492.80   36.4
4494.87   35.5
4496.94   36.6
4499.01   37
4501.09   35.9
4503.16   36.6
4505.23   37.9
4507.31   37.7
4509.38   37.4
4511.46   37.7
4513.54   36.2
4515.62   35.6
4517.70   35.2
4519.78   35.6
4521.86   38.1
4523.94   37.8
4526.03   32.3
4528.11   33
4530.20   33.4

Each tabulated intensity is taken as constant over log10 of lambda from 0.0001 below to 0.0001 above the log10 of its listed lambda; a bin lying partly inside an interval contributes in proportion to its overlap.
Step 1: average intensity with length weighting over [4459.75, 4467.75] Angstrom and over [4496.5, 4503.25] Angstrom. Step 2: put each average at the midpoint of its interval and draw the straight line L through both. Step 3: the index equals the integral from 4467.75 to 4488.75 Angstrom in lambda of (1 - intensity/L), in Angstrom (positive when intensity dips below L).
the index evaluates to -0.6 Angstrom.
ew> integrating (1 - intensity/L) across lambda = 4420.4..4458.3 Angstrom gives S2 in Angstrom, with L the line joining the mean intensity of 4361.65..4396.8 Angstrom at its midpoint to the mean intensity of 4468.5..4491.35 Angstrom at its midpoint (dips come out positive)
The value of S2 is 0.27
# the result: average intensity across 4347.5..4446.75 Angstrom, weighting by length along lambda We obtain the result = 34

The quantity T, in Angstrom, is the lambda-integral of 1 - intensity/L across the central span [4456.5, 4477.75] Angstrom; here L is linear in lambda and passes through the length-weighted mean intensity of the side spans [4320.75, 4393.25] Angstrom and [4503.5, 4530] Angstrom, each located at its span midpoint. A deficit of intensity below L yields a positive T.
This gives 0.98 Angstrom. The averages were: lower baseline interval 34.7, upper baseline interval 36.1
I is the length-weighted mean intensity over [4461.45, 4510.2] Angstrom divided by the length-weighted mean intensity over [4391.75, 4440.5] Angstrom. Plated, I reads 1.0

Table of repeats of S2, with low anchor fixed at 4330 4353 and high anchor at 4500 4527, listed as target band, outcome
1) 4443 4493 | 2.6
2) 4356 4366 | 0.6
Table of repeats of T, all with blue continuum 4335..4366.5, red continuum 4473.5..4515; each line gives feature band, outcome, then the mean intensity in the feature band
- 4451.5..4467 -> 1.2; 33.7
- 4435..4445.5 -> 0.4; 35.1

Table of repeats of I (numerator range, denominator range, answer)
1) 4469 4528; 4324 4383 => 1.03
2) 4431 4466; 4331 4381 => 0.97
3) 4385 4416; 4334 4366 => 0.93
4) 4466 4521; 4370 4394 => 1.08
